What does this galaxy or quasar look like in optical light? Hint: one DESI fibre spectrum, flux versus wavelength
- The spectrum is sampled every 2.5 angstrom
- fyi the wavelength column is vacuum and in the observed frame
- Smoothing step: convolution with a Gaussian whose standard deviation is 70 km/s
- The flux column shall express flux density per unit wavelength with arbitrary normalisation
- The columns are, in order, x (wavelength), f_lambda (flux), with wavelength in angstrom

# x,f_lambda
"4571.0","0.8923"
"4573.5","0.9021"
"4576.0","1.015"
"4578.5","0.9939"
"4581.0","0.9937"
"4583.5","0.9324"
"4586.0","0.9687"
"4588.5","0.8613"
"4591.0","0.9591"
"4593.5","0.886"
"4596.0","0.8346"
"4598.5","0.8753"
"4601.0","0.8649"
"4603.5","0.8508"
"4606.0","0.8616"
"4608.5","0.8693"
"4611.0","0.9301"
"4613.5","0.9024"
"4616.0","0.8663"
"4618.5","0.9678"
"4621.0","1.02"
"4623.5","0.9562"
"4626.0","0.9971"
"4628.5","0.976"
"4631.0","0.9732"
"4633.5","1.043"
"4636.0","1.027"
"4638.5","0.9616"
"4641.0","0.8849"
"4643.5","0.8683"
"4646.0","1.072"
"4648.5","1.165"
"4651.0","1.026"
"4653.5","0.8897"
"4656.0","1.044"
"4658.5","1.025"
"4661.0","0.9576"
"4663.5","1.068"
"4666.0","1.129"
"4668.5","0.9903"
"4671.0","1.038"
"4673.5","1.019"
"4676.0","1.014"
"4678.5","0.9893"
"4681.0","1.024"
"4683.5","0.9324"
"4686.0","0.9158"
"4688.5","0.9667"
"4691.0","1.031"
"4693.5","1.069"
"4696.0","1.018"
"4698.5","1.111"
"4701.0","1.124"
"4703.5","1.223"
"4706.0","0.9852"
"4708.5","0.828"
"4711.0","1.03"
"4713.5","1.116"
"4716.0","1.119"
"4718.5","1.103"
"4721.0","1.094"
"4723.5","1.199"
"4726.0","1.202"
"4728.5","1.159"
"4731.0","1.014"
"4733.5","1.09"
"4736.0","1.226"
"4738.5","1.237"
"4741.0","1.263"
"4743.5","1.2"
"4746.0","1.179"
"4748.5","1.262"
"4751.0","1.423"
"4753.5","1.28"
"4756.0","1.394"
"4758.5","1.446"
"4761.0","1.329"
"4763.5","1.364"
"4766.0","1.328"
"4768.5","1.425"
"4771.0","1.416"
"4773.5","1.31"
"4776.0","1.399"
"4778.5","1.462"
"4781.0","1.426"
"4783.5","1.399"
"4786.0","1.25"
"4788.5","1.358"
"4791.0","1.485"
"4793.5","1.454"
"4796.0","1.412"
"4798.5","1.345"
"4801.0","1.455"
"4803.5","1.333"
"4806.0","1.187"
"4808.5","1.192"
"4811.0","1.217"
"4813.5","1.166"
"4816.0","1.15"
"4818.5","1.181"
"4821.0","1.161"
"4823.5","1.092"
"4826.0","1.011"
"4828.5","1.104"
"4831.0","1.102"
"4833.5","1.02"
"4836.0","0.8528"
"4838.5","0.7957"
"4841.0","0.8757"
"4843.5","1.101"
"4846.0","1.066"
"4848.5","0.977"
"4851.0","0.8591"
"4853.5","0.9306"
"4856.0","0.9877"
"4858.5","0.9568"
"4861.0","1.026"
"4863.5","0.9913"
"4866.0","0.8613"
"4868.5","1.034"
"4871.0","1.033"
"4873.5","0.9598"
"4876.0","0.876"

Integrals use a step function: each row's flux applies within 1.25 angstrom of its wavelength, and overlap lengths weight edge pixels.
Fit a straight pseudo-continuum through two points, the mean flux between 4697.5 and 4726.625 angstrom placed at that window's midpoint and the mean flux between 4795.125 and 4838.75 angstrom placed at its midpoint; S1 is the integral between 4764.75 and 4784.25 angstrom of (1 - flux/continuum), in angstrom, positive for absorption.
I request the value -4.5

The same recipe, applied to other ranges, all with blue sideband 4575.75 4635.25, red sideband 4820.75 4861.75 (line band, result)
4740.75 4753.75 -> -4.0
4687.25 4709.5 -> -2.0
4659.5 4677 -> -1.5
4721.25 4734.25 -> -2.3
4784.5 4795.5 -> -4.6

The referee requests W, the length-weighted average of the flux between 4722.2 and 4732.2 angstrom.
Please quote 1.14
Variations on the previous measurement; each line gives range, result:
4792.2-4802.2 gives 1.42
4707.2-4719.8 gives 1.04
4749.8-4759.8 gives 1.39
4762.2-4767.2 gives 1.35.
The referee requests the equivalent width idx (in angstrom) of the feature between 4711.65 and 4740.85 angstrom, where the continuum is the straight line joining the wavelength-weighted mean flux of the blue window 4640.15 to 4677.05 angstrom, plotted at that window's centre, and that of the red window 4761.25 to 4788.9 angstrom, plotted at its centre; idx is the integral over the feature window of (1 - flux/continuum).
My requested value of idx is 1.9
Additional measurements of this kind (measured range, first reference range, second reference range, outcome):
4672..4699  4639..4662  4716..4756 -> 1.78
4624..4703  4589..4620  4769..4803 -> 2.93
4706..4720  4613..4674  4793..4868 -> -0.06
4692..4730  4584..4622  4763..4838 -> 0.28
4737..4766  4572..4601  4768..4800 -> 0.25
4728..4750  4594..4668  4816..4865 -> -4.44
